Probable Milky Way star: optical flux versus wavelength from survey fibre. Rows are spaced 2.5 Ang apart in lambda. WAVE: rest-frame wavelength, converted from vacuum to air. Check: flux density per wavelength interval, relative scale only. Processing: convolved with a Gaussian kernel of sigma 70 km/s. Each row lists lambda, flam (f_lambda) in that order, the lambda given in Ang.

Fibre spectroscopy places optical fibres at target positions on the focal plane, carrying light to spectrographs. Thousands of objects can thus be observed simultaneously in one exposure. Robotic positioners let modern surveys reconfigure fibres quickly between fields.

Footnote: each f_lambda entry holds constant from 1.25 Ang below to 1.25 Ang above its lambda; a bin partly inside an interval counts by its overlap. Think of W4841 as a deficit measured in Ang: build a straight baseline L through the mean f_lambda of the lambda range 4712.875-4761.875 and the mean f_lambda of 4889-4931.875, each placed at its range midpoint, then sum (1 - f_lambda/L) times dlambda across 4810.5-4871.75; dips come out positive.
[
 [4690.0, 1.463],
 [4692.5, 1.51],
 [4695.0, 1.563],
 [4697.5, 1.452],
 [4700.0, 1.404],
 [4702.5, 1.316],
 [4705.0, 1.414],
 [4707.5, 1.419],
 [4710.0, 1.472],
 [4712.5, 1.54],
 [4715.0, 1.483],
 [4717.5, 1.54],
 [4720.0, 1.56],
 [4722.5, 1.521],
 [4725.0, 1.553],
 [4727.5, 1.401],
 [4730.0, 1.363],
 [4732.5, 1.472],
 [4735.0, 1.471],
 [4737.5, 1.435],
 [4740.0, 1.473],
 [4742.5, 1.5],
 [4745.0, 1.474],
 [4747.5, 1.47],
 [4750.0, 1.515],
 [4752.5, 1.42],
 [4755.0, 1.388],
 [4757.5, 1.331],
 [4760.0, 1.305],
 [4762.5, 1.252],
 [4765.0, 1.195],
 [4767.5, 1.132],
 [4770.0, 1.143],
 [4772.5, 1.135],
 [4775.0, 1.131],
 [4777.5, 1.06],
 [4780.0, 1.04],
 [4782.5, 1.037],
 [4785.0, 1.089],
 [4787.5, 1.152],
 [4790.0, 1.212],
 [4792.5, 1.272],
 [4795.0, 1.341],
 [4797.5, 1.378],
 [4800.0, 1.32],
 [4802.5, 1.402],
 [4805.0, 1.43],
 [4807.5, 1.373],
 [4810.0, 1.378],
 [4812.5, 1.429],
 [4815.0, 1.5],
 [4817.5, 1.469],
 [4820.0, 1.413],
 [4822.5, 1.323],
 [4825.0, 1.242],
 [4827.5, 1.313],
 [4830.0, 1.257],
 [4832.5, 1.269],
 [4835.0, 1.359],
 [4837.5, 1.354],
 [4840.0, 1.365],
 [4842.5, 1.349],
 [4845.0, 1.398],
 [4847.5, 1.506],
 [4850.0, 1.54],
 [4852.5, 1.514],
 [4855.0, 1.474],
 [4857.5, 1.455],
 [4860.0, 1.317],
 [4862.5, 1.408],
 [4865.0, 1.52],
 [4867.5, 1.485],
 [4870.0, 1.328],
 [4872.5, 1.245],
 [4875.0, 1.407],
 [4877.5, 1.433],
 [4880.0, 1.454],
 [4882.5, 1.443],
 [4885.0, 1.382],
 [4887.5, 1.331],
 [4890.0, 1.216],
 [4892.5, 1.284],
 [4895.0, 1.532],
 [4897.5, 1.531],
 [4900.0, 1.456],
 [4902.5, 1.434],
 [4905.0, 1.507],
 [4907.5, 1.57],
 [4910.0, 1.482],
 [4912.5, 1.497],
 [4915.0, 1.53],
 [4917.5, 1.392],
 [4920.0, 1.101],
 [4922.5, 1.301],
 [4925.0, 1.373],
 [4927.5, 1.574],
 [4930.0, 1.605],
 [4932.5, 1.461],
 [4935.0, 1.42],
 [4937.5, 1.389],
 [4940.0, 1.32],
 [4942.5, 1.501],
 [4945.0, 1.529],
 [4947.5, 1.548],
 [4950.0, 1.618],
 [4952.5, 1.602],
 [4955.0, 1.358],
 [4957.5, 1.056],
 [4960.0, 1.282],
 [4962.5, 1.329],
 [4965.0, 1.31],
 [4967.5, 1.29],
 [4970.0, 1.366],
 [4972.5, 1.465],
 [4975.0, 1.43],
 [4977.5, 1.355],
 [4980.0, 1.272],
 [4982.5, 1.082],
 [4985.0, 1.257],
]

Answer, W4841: 1.95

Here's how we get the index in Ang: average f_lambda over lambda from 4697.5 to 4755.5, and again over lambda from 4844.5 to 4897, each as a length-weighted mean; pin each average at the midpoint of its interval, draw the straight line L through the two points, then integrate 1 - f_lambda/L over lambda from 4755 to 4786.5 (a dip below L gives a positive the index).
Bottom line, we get 6.2 Ang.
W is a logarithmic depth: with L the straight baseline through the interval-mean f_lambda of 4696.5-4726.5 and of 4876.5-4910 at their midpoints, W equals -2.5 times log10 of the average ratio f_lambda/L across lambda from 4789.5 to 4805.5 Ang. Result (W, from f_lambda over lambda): 0.09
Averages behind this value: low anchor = 1.47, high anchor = 1.43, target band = 1.34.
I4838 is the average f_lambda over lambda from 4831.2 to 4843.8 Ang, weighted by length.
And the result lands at 1.34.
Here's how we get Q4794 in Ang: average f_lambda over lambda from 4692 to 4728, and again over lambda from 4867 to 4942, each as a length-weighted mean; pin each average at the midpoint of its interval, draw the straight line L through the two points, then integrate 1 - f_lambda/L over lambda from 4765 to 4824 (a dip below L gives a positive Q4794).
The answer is 7.5 Ang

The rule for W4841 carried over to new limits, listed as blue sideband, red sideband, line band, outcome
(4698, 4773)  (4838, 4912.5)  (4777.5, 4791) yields 3.00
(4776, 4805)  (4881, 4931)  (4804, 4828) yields -2.38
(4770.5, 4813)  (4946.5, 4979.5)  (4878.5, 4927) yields -2.99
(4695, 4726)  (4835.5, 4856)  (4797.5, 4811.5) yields 0.64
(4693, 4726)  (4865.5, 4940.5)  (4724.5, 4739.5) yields 0.28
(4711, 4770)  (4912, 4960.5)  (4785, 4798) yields 1.59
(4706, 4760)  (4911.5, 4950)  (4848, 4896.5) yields 1.24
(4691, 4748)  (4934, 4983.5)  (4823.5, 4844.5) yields 1.60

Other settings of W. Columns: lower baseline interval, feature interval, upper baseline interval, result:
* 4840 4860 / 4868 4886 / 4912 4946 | 0.04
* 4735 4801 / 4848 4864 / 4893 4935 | -0.05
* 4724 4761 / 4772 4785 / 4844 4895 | 0.31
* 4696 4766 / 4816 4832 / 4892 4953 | 0.09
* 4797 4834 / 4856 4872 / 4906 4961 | -0.01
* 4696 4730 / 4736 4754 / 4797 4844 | -0.03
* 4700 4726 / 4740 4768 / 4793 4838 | 0.05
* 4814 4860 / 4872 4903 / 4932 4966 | 0.00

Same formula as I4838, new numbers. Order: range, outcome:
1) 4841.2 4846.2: 1.37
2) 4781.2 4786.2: 1.06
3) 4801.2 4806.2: 1.41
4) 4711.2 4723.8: 1.53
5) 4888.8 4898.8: 1.39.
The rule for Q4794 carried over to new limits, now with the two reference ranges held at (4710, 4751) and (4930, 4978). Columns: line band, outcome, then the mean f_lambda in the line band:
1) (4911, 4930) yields 0.1 Ang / 1.41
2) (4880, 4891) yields 0.6 Ang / 1.36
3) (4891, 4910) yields -0.6 Ang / 1.47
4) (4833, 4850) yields 0.6 Ang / 1.39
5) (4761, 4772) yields 2.2 Ang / 1.18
